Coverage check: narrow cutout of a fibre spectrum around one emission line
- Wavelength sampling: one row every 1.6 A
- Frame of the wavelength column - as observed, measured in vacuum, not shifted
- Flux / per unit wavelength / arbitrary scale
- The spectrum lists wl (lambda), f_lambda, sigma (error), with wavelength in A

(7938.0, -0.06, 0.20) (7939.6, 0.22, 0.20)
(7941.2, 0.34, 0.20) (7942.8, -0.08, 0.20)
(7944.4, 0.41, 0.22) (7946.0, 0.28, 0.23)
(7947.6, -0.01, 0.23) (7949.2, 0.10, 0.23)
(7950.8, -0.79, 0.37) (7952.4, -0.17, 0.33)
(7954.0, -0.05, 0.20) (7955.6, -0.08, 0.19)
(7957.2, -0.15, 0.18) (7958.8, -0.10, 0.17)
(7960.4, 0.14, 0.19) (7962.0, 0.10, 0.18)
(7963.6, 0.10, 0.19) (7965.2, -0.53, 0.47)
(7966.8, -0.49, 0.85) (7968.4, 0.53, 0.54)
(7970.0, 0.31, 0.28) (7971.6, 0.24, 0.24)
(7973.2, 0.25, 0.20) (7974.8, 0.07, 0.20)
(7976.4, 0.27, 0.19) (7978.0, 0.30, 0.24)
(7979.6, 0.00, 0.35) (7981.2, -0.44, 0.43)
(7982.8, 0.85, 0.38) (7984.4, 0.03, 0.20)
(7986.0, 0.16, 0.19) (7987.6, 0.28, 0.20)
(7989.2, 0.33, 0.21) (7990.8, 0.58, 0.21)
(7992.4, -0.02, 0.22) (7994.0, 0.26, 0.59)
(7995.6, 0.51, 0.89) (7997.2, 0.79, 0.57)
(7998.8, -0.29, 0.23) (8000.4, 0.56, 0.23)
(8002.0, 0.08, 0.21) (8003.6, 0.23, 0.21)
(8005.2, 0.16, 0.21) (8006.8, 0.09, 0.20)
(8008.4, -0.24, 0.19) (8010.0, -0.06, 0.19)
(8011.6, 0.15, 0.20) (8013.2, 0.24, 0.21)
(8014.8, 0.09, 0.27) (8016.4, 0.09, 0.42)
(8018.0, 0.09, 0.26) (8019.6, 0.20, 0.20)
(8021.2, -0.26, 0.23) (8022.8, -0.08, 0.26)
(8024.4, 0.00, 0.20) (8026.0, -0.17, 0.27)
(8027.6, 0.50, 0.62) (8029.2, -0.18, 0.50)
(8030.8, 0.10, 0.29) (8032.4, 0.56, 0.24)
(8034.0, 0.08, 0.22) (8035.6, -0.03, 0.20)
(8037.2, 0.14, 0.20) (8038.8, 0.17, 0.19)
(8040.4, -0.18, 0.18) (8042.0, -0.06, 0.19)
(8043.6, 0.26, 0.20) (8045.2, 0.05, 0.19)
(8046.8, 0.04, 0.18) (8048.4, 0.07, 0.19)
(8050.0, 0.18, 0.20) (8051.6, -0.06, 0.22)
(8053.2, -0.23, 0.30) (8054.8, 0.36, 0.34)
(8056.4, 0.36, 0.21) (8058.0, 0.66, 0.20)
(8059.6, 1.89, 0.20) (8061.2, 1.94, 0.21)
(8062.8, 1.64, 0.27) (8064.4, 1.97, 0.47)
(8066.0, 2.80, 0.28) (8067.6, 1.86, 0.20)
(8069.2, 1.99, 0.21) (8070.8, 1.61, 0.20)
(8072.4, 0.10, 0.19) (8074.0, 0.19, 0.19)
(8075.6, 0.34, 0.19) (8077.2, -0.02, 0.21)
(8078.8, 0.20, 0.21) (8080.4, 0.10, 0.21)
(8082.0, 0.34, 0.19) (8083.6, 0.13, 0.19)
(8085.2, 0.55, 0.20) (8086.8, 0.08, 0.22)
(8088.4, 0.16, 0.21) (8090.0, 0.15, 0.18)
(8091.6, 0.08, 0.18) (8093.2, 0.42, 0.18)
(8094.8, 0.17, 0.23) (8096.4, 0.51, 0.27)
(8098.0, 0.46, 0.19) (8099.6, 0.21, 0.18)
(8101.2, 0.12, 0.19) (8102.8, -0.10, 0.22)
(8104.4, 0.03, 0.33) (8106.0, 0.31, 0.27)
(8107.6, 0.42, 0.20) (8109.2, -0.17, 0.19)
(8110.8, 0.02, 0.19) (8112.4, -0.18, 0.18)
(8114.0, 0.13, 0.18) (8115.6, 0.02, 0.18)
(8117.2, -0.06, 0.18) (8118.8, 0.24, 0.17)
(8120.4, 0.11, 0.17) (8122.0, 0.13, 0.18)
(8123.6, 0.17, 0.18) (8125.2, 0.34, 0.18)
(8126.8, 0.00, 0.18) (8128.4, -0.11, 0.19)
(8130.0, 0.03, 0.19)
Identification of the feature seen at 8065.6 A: [O II] 3727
